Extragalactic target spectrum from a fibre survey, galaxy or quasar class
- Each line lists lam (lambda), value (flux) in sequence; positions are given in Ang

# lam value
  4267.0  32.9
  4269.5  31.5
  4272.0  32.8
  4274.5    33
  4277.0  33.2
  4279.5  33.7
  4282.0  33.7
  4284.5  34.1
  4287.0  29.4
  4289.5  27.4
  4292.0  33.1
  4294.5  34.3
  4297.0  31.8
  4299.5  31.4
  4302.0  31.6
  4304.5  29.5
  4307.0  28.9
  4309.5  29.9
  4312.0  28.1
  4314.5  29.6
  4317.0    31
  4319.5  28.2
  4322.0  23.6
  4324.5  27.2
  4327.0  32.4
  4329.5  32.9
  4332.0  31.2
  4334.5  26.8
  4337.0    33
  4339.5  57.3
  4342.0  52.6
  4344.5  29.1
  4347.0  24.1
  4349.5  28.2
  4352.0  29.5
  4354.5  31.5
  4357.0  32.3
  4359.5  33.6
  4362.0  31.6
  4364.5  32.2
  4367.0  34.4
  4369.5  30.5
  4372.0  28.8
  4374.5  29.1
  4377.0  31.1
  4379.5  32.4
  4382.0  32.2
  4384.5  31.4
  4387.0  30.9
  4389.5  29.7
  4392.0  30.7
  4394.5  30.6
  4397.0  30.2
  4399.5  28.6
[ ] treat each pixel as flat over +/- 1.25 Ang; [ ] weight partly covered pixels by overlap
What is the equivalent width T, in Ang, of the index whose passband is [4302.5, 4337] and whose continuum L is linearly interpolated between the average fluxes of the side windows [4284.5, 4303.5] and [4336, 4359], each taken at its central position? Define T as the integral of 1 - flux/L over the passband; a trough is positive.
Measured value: 4.0 Ang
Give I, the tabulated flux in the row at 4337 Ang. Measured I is 33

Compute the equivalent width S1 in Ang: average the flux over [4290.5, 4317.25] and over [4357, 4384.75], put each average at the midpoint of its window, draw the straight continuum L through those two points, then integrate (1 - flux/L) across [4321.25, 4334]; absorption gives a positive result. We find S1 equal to 0.6 Ang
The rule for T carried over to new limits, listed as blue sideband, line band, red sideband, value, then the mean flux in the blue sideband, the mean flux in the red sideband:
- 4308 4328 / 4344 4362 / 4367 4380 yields 0.02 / 28.7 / 30.6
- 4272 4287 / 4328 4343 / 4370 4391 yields -3.25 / 33.1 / 30.7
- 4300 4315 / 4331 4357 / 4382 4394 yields -3.50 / 29.7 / 30.8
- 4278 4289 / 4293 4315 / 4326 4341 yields 2.07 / 32.4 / 35.9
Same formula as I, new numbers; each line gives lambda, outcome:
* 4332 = 31.2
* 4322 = 23.6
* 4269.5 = 31.5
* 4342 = 52.6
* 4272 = 32.8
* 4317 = 31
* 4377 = 31.1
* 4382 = 32.2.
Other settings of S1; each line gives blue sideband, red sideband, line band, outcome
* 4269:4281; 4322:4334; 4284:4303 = 0.20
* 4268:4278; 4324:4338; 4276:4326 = 1.96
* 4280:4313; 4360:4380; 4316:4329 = 1.04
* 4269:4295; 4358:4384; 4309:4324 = 1.78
